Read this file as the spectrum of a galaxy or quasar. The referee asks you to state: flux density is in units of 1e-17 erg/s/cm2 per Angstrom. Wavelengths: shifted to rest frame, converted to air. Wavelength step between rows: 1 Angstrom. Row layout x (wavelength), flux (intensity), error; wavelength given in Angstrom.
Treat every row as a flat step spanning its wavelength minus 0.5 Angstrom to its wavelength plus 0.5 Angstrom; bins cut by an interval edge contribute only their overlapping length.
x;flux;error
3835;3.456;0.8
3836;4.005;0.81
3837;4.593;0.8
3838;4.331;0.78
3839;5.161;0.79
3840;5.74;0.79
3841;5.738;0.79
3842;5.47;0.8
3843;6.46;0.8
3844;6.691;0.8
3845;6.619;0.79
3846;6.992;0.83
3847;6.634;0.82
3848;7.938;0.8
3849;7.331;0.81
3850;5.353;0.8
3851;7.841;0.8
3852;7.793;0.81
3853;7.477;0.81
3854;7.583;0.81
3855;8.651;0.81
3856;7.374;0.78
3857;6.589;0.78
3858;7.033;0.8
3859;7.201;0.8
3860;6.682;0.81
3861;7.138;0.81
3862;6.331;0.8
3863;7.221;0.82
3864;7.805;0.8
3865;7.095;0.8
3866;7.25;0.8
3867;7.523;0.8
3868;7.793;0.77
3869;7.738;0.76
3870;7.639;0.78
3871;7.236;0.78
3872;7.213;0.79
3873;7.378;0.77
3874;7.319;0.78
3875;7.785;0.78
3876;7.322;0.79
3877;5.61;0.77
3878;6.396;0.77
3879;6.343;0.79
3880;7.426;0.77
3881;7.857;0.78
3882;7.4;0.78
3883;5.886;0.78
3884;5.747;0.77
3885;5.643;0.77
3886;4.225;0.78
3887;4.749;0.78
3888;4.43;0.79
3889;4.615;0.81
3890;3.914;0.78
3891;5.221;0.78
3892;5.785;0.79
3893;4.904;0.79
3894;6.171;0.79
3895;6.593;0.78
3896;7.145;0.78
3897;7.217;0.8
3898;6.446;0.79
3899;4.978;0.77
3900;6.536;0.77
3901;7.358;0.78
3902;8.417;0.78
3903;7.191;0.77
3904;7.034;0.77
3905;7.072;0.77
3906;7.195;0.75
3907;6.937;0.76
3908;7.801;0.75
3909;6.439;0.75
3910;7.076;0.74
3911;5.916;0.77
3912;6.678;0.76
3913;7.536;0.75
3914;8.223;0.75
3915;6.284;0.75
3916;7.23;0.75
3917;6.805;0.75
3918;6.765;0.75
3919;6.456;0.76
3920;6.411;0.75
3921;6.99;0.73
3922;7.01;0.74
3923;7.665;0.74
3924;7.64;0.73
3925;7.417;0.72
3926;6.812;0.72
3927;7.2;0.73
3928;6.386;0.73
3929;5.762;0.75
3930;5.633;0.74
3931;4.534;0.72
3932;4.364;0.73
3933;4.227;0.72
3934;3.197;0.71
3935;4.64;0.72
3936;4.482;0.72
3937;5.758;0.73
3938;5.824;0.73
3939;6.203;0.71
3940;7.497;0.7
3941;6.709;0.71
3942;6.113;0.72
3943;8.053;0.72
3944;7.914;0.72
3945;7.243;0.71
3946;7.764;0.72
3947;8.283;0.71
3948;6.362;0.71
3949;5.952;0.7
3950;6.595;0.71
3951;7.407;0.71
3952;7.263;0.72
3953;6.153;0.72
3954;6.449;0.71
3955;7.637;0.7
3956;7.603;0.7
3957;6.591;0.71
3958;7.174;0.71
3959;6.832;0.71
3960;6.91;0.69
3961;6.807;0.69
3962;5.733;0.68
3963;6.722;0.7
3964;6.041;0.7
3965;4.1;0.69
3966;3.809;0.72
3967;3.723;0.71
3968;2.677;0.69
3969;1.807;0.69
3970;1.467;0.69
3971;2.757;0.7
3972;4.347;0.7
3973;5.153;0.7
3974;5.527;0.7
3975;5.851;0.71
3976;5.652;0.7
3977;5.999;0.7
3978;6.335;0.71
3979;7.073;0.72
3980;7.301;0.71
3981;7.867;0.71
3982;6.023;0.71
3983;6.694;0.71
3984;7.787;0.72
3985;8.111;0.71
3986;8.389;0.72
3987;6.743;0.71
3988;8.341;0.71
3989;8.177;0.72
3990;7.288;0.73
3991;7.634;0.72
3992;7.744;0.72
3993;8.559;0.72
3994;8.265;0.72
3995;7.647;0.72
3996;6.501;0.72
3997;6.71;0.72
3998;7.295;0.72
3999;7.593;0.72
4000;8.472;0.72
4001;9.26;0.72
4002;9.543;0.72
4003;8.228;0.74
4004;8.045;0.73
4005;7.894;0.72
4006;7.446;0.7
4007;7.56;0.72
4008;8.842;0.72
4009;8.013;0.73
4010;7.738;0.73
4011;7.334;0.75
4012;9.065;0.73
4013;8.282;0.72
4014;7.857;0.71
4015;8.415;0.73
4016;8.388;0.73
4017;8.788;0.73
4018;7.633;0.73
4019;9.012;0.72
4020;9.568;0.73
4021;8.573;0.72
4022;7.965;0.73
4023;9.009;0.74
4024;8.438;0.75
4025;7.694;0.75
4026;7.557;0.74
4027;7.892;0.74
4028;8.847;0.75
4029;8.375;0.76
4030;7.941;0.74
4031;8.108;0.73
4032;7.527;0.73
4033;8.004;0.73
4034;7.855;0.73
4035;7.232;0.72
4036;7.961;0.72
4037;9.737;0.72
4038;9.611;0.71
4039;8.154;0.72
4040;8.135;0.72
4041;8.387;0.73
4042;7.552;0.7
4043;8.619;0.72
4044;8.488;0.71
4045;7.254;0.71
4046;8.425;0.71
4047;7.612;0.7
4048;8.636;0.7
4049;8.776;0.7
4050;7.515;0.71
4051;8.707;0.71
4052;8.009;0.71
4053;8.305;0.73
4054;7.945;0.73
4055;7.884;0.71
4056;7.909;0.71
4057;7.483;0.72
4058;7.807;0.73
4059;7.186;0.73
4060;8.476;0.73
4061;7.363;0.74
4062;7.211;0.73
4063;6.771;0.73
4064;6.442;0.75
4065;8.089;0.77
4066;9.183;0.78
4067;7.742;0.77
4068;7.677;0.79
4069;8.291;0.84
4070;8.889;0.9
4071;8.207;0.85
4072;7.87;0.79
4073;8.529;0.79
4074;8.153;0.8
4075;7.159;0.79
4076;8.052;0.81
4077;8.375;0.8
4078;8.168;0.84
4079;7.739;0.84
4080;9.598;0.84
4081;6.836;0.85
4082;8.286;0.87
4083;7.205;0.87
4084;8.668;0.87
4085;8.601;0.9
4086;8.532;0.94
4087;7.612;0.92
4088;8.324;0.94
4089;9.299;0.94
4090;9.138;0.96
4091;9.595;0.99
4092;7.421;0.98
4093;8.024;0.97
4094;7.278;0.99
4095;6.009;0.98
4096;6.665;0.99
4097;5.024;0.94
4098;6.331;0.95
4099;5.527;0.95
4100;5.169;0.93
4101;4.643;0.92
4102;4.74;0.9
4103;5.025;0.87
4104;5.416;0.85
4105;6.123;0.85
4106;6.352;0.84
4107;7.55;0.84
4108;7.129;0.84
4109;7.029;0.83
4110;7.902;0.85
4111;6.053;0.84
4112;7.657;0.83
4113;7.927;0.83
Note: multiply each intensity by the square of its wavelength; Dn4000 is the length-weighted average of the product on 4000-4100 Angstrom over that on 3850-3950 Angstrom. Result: 1.3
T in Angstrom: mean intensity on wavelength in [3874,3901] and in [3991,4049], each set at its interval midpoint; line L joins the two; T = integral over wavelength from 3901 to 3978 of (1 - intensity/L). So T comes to 6.9 Angstrom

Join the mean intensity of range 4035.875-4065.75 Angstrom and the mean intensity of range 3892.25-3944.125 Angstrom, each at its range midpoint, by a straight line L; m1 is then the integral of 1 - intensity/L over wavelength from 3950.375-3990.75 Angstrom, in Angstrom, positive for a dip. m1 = 5.6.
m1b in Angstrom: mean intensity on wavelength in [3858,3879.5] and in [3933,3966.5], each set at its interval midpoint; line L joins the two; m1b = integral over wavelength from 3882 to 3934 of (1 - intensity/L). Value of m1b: 3.54 Angstrom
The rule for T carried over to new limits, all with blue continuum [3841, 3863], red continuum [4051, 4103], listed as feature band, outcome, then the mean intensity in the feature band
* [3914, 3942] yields 3.95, 6.18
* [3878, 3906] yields 3.62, 6.18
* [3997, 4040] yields -4.50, 8.24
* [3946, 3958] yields 0.47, 6.98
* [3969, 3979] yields 3.52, 4.75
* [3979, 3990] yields -0.22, 7.51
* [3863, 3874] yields -0.65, 7.45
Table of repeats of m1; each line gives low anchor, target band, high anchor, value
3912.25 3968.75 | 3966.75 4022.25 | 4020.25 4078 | 0.5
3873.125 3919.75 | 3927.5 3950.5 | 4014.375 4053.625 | 3.2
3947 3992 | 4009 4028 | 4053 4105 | -4.2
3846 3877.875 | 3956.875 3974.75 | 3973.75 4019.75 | 6.4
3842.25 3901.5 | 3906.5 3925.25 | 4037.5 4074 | 0.0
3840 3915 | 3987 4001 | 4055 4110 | -1.2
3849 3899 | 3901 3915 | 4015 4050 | -0.3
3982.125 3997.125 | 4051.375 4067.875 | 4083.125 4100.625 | -0.5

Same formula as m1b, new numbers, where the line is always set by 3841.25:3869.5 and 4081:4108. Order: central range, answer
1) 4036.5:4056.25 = -3.50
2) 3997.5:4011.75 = -2.12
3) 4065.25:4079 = -2.21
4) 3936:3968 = 2.78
